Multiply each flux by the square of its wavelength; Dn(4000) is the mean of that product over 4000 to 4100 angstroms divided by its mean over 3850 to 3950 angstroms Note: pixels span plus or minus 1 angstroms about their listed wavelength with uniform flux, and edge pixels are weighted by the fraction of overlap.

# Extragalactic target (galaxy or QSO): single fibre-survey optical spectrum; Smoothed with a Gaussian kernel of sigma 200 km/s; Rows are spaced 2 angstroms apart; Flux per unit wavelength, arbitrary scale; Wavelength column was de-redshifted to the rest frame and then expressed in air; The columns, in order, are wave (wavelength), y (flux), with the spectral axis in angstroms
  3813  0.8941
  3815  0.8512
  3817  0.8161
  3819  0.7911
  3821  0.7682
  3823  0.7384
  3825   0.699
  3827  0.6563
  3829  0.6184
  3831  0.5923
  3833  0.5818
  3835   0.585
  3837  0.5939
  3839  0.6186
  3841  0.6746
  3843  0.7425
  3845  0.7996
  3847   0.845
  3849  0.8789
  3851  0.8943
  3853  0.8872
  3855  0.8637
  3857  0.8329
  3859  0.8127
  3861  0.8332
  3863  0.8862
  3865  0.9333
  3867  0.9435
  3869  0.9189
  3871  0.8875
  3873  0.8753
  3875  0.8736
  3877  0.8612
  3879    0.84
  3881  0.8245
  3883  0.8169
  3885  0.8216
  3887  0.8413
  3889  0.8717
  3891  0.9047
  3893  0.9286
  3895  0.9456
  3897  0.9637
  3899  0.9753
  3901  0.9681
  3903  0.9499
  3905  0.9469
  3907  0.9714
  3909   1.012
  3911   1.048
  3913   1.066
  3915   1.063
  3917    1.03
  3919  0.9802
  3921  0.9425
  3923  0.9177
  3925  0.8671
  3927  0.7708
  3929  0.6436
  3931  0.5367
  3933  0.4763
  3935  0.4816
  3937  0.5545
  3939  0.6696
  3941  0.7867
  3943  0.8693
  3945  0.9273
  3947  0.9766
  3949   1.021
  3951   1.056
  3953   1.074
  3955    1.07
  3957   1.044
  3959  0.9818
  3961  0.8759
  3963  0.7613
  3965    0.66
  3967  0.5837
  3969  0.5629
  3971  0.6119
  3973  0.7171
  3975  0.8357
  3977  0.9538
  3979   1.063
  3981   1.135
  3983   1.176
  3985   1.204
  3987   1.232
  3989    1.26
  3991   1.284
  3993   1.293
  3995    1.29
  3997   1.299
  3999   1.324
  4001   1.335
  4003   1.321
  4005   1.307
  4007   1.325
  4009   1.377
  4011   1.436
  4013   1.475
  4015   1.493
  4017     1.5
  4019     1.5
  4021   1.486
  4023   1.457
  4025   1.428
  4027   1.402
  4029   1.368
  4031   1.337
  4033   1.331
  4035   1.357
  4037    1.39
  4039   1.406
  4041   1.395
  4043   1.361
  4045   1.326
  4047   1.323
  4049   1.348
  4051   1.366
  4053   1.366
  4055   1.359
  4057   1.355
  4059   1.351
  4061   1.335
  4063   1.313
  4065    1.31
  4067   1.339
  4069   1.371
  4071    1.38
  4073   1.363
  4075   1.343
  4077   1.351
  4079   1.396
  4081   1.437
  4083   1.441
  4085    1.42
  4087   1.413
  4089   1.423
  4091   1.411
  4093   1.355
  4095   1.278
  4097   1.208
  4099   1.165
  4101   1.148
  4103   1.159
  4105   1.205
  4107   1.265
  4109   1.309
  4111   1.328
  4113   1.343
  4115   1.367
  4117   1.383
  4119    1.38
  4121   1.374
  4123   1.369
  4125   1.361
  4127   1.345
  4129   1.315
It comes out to 1.7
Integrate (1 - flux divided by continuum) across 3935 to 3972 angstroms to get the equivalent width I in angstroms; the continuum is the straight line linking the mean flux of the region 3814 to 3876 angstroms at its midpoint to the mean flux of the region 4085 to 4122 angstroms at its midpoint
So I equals 6.4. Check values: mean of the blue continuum 0.784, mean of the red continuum 1.31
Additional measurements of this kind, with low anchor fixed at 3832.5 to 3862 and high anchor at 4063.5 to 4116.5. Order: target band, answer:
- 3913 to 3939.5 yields 4.7 angstroms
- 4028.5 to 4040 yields -1.6 angstroms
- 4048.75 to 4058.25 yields -0.9 angstroms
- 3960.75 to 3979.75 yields 5.4 angstroms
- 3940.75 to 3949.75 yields 0.6 angstroms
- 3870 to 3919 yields -3.0 angstroms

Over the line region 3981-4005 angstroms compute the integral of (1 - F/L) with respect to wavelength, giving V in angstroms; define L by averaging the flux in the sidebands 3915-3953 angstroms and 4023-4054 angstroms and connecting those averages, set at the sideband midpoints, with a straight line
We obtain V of -3.0 angstroms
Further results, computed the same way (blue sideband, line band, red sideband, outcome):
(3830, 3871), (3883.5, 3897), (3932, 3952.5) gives -1.7 angstroms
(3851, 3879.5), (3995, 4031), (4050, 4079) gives -4.9 angstroms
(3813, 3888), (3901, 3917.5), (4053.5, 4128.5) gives -1.5 angstroms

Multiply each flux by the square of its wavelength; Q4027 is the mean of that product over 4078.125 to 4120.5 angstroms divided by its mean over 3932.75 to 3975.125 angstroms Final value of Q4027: 1.77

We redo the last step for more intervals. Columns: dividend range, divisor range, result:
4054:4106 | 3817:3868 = 1.96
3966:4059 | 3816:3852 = 1.93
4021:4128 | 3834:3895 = 1.80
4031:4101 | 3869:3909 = 1.64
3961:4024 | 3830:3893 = 1.53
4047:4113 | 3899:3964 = 1.62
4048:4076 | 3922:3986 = 1.70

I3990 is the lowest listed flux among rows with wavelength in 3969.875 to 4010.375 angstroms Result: 0.6119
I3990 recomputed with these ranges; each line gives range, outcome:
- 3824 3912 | 0.5818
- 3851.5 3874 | 0.8127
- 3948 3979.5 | 0.5629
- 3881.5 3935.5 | 0.4763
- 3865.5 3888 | 0.8169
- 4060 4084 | 1.31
